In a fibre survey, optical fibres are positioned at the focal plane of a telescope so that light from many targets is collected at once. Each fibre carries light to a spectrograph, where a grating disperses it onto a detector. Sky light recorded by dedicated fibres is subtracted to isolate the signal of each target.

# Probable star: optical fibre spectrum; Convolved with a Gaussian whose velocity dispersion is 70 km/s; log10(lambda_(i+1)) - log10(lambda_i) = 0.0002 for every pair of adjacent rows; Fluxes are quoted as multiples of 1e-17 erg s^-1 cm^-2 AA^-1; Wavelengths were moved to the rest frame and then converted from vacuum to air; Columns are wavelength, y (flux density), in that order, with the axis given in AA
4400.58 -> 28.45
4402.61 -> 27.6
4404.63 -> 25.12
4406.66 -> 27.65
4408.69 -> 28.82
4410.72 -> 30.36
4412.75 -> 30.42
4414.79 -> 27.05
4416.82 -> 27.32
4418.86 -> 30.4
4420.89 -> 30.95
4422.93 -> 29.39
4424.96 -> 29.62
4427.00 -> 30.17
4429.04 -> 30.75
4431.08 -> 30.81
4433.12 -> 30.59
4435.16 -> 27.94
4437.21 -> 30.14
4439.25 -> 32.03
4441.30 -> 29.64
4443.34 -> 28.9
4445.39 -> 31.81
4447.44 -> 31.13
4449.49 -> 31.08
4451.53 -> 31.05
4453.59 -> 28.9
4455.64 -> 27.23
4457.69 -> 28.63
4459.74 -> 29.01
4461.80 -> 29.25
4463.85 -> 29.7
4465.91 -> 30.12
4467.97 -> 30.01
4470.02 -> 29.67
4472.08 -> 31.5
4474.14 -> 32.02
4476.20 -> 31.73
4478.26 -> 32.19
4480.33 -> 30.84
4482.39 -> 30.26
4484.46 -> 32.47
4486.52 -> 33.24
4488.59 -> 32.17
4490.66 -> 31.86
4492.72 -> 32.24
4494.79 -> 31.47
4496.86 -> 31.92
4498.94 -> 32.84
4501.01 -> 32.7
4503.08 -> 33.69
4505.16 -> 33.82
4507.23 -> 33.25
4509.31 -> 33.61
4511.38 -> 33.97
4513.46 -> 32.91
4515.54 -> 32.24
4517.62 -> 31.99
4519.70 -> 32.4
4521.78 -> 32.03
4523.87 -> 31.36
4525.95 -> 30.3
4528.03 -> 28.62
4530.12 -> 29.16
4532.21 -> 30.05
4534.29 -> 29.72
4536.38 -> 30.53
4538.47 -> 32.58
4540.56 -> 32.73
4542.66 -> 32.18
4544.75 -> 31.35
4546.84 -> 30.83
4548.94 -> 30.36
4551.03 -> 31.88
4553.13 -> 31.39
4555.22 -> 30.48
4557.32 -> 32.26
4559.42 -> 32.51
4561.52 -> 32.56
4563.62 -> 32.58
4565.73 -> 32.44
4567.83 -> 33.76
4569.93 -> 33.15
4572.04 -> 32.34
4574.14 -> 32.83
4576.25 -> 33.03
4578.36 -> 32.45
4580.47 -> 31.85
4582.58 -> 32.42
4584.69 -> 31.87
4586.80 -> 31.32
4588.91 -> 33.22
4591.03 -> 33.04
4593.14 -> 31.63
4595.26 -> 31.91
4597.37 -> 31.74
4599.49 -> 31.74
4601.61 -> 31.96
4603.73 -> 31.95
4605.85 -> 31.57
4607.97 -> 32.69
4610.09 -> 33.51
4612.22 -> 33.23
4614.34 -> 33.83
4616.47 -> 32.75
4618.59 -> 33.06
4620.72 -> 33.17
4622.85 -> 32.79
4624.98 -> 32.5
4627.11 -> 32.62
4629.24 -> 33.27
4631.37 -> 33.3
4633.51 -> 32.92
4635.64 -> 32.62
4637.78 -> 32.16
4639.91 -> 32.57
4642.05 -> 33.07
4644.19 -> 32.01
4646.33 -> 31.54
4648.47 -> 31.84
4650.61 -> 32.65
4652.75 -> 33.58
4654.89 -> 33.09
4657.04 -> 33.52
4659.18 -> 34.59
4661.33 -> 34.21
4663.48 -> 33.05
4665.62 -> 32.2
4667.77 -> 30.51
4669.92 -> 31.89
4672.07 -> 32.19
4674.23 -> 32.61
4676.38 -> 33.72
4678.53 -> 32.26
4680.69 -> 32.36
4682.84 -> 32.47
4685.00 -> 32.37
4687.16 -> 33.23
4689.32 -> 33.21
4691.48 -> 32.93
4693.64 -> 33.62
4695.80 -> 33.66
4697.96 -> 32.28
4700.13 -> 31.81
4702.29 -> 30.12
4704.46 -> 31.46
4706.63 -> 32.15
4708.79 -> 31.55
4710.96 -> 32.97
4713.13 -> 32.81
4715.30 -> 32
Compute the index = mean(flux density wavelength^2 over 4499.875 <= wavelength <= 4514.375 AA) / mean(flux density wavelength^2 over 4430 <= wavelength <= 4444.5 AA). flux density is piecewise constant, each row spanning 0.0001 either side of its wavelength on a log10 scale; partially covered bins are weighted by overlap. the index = 1.15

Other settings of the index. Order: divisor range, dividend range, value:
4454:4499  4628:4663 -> 1.15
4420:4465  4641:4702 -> 1.21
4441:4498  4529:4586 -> 1.08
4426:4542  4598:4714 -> 1.13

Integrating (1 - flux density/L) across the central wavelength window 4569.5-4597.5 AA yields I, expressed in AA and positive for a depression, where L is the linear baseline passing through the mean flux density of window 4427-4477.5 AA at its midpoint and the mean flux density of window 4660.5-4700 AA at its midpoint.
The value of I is -0.65 AA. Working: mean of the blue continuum 30.2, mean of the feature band 32.3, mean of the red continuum 32.7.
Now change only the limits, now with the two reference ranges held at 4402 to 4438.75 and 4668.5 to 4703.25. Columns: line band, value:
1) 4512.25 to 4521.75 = -0.6 AA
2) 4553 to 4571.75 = -0.8 AA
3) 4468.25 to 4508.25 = -2.6 AA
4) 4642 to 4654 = -0.1 AA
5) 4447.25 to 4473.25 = 0.0 AA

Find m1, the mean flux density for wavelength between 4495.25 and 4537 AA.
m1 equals 31.9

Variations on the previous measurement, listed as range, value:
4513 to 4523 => 32.2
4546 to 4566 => 31.7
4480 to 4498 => 31.9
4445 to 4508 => 31.2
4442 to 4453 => 30.7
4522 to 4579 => 31.6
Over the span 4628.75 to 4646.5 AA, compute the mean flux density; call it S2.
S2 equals 32.6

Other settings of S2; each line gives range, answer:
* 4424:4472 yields 30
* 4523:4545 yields 30.8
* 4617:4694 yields 32.8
